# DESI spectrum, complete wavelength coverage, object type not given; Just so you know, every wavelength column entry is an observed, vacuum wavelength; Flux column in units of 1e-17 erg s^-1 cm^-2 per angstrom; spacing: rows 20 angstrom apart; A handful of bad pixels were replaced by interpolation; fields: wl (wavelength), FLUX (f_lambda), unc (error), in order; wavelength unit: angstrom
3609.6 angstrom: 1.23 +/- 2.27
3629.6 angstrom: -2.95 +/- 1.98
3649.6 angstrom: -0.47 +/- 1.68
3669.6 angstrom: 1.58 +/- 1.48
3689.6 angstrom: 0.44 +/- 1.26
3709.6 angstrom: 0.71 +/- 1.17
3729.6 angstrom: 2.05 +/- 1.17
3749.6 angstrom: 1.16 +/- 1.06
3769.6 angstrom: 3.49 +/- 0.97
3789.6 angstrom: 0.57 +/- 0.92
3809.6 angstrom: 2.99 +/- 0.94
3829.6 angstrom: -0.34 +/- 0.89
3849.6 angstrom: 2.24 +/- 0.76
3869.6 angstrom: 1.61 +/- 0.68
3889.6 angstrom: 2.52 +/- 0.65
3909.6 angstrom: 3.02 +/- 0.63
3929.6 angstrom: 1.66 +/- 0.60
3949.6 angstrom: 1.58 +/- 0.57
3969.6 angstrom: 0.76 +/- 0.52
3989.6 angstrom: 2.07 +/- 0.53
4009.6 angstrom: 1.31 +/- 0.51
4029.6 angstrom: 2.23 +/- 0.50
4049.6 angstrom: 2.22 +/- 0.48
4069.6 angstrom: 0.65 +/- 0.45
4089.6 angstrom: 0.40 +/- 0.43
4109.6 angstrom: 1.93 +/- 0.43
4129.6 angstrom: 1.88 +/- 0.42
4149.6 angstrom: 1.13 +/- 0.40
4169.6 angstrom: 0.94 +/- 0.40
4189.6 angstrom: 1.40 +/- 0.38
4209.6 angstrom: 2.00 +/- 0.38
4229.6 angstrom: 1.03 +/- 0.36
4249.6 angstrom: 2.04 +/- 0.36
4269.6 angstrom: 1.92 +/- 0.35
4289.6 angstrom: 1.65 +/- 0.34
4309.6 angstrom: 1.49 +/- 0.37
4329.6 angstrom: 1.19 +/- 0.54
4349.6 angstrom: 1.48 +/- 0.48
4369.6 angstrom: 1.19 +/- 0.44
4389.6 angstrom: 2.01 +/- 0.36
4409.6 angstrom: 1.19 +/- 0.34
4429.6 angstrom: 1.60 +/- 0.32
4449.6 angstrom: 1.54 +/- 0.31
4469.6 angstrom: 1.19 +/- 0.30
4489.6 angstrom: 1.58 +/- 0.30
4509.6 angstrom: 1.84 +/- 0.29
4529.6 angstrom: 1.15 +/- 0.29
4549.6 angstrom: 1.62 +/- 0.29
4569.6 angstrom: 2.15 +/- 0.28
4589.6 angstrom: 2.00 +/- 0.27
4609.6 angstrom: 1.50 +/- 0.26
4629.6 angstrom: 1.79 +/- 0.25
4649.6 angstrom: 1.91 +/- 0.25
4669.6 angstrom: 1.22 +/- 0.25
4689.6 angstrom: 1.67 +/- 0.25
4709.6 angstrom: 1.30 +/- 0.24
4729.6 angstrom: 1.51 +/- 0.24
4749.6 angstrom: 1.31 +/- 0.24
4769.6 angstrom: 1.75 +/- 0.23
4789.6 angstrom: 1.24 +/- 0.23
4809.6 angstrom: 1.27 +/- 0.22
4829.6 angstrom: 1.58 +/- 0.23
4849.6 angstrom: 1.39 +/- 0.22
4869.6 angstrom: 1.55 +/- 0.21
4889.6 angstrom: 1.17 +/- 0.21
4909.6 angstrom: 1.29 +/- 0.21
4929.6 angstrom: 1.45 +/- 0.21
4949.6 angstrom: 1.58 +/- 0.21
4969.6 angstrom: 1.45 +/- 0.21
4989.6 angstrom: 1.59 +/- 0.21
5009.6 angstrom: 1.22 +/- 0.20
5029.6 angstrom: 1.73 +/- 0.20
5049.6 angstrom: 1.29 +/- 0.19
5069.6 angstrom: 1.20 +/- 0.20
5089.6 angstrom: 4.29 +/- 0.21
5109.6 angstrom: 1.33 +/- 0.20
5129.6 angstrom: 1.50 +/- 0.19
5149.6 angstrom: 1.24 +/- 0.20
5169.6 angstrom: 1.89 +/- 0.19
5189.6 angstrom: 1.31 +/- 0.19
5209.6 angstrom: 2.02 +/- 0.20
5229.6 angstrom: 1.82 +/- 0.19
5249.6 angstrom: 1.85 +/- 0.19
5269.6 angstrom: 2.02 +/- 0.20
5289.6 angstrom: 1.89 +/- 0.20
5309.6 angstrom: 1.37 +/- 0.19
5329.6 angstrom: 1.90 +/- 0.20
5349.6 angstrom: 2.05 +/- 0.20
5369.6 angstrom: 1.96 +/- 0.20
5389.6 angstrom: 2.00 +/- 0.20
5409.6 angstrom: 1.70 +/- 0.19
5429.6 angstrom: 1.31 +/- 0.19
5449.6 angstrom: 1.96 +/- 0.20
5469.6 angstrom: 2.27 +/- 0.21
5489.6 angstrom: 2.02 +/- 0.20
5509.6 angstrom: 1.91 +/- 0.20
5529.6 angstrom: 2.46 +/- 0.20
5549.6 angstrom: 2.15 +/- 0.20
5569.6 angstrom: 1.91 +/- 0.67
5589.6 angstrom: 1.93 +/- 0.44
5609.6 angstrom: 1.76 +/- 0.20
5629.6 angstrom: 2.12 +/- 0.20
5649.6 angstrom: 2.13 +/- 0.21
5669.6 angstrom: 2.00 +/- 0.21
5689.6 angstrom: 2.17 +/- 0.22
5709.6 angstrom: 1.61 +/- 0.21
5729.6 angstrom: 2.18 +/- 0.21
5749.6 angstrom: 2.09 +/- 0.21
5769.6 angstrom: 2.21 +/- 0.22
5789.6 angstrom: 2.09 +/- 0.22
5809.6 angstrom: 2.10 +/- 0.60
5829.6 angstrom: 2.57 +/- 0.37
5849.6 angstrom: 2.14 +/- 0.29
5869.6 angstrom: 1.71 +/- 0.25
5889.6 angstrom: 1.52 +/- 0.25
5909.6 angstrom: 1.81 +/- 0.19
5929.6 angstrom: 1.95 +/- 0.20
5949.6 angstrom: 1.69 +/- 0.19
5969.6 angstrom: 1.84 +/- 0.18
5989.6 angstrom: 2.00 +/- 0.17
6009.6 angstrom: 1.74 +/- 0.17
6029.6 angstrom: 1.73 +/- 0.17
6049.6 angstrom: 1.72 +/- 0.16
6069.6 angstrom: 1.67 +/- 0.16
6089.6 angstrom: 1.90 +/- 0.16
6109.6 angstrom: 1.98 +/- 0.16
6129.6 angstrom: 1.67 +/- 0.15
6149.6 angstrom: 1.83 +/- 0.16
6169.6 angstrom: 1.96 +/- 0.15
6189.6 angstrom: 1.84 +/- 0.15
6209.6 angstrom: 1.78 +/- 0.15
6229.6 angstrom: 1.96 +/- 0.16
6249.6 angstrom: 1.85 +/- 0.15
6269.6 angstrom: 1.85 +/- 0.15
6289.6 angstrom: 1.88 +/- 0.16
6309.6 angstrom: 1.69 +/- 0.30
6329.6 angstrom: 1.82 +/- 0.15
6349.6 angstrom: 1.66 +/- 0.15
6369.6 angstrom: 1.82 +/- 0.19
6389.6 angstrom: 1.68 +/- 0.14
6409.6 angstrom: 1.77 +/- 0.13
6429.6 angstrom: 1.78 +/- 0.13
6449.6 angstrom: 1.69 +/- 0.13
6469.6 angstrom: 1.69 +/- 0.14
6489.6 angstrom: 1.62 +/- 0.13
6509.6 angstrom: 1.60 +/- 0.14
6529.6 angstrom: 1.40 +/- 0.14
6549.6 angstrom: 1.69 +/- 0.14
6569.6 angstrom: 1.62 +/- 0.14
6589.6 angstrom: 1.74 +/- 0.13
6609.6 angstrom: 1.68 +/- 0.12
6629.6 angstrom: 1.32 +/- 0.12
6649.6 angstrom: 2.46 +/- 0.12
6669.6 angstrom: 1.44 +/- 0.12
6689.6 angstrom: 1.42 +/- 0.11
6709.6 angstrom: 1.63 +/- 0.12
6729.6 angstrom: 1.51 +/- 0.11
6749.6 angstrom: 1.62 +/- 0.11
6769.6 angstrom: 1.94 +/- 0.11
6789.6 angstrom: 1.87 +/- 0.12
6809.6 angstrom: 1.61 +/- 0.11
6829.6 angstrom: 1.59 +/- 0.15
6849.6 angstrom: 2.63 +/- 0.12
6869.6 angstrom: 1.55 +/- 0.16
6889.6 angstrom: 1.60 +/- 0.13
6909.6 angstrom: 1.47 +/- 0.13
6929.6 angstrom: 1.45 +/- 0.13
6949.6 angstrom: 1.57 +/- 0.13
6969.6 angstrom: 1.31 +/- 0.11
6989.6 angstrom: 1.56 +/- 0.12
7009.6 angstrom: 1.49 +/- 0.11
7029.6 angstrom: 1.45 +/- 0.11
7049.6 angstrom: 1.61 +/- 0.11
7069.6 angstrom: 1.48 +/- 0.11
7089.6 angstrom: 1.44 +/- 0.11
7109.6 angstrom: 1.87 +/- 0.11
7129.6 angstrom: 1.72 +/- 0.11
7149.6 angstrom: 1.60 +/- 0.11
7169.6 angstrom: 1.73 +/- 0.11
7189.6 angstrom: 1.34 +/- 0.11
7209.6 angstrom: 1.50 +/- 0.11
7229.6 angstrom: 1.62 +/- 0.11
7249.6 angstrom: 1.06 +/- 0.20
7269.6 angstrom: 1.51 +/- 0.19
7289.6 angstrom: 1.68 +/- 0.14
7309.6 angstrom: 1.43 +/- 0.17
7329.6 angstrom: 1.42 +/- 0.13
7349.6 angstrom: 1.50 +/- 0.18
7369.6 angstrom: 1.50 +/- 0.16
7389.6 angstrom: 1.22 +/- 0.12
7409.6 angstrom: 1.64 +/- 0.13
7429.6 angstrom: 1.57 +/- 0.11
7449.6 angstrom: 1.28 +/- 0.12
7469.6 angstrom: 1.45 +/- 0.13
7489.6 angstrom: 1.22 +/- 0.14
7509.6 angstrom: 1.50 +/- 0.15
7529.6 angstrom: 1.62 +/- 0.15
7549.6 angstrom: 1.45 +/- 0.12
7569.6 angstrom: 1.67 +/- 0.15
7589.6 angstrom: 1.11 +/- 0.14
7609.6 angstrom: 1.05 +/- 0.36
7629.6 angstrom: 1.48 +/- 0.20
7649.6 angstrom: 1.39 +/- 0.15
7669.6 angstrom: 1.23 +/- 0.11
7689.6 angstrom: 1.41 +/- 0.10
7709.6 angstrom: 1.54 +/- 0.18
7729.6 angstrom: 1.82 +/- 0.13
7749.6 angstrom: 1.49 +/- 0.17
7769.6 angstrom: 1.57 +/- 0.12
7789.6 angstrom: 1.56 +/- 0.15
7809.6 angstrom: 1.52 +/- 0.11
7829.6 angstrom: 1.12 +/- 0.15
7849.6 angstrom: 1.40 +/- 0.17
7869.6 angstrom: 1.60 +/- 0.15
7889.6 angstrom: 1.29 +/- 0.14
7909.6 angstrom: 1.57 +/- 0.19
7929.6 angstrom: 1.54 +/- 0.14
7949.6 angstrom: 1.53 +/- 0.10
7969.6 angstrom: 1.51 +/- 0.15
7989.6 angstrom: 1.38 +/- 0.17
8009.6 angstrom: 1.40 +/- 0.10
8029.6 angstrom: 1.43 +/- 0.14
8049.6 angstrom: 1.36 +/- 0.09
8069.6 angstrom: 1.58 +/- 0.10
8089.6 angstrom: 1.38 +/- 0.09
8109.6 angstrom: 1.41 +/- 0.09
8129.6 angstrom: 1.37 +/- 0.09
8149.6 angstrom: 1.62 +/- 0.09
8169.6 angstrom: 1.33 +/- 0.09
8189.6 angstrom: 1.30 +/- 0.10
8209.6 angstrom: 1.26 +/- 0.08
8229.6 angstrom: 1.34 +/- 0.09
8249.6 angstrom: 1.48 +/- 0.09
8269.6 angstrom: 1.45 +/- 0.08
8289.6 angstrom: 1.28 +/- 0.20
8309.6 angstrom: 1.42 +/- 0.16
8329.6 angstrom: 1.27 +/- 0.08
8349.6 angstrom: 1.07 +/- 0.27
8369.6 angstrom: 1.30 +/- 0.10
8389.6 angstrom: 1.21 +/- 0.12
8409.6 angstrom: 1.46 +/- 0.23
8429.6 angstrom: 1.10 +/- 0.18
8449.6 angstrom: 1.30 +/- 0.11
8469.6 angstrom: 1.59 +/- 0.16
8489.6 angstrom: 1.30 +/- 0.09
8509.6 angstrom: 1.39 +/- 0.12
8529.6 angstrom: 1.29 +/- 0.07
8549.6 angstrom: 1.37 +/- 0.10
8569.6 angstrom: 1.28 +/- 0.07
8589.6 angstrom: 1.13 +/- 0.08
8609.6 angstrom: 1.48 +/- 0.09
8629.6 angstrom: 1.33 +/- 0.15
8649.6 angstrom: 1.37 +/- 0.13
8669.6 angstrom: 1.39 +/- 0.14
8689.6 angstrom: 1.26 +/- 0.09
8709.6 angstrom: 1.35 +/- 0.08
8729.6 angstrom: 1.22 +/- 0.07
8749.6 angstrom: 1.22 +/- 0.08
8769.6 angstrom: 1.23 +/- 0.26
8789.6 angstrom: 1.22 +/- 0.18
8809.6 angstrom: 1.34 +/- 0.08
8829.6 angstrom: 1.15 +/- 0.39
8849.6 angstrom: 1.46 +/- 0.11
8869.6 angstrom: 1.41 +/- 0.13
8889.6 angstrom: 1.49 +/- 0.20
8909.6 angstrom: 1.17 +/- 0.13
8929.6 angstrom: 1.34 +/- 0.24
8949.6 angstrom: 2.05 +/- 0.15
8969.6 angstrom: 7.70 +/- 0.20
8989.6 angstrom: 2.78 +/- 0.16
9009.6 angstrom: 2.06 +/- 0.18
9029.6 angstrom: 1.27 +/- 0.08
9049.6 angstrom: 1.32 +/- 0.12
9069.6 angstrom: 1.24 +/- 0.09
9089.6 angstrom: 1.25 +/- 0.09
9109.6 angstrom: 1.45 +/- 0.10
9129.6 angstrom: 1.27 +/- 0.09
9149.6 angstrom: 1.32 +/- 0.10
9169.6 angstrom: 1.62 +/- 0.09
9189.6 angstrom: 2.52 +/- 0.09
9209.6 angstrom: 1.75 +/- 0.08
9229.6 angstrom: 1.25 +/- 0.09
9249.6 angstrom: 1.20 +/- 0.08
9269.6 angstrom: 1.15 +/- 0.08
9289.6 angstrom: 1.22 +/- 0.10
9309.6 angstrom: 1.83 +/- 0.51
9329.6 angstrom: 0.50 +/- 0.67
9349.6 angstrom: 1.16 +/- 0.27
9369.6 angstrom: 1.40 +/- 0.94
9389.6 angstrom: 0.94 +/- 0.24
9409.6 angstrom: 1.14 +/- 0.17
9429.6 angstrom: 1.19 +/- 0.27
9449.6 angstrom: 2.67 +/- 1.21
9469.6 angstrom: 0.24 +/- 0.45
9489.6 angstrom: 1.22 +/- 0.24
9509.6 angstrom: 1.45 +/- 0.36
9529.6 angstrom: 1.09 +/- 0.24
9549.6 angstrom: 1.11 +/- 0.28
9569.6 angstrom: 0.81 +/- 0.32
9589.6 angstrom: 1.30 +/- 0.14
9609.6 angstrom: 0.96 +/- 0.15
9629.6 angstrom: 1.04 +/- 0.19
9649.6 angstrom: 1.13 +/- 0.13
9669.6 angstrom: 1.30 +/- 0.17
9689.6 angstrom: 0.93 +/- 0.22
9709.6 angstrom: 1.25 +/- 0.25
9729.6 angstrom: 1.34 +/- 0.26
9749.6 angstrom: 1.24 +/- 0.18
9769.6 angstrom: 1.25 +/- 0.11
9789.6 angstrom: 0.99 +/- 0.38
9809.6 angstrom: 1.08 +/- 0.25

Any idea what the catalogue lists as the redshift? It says 0.37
